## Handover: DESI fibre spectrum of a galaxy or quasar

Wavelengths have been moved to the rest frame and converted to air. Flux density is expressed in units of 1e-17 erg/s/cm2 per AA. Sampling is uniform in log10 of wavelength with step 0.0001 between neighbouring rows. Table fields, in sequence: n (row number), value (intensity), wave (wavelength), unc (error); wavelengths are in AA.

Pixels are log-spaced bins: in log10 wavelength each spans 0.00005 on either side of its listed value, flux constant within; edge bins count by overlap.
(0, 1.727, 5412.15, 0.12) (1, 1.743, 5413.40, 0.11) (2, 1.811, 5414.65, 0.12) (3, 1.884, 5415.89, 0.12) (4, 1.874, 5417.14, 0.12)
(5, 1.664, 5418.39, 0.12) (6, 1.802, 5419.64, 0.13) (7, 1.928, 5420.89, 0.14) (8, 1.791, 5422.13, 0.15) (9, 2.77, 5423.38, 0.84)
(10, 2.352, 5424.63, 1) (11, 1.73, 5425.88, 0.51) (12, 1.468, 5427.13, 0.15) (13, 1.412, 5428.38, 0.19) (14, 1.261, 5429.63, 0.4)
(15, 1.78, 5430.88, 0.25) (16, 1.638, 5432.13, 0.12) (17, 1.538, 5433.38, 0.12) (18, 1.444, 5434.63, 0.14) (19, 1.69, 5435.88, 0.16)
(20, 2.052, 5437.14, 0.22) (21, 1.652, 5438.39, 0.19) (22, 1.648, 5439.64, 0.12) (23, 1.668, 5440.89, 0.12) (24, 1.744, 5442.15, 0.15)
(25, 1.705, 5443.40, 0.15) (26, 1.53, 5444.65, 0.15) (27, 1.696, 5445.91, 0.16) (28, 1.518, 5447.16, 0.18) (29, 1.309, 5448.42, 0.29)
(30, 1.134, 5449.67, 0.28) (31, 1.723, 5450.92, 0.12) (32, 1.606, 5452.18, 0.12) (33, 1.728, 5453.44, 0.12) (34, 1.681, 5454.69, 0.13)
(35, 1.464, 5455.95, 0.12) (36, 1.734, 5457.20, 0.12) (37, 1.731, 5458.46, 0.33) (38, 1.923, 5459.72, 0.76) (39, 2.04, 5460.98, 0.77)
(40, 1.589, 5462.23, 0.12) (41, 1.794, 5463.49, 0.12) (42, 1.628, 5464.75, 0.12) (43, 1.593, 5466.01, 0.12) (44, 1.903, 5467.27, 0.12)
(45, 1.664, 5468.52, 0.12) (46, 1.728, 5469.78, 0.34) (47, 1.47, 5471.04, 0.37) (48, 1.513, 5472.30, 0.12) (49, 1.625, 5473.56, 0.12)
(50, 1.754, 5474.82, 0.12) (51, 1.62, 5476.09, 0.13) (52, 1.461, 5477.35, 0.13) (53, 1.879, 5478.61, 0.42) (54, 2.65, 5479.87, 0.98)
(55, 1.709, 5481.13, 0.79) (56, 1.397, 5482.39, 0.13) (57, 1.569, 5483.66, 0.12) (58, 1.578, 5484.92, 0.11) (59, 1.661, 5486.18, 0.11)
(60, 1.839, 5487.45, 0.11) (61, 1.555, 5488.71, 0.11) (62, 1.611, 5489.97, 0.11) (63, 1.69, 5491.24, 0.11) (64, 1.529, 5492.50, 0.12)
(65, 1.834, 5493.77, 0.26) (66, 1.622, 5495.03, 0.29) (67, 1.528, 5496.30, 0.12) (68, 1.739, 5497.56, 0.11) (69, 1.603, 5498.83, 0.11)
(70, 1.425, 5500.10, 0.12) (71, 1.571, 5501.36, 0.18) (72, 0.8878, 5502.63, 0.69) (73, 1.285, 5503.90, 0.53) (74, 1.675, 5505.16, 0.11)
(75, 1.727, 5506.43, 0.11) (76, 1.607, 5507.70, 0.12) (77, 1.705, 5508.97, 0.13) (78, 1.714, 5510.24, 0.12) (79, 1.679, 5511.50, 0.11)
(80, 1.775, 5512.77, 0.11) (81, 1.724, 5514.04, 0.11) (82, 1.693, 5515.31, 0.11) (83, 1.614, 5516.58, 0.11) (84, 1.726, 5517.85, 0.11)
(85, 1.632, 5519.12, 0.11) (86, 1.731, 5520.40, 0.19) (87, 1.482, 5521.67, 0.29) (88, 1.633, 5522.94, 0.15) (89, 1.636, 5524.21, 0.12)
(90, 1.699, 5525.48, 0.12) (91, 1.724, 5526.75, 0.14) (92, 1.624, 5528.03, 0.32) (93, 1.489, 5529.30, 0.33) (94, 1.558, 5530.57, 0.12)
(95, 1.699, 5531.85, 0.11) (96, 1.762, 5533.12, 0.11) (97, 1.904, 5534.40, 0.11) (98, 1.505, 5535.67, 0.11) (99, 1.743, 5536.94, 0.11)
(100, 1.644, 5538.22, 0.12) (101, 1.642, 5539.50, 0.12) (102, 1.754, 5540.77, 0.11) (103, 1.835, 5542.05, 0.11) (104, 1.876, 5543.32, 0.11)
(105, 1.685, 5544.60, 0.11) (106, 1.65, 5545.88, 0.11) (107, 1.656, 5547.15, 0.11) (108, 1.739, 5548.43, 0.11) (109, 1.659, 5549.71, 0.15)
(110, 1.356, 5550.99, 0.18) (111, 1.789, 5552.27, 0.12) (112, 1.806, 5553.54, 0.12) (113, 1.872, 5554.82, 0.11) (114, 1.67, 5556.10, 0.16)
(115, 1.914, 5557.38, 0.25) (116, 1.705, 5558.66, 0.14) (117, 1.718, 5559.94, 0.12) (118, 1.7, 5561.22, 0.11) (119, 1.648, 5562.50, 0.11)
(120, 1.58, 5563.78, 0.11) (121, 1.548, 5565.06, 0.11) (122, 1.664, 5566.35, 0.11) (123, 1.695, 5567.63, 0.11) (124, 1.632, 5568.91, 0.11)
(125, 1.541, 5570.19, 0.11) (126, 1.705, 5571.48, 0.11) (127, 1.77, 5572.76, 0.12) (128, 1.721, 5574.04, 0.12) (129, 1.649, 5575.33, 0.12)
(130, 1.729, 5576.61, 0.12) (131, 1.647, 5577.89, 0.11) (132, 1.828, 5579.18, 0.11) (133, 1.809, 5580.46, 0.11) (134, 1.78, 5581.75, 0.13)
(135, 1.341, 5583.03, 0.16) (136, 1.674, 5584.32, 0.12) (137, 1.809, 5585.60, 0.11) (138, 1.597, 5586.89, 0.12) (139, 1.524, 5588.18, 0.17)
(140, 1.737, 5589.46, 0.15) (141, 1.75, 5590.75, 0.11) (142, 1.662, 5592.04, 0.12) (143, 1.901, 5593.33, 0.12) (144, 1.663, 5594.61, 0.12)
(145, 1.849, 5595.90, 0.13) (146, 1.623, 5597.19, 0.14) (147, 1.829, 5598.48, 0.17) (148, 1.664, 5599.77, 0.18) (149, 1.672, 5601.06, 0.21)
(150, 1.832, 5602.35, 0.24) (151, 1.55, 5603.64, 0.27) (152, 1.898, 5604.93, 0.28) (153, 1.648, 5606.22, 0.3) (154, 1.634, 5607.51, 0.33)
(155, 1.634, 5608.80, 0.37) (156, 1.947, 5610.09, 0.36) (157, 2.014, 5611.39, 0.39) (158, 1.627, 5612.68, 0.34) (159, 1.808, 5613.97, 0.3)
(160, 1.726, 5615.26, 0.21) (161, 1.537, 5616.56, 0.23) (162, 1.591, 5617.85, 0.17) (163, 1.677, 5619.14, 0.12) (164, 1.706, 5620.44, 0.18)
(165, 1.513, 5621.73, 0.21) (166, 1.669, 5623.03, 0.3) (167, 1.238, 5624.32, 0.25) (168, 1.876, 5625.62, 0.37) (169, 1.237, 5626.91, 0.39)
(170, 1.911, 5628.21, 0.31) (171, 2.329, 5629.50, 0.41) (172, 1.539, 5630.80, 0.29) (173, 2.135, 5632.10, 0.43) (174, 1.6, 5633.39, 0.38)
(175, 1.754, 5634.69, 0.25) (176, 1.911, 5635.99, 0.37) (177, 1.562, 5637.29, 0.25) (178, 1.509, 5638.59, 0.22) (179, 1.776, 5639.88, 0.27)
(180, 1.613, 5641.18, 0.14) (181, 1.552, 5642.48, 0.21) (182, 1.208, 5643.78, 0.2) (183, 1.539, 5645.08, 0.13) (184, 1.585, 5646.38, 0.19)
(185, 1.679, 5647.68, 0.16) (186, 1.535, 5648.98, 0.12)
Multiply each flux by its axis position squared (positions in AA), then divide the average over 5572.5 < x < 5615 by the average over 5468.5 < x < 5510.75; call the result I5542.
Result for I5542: 1.10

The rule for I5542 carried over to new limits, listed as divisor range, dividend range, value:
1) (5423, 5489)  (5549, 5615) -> 1.06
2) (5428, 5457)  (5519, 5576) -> 1.09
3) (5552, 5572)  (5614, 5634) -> 1.02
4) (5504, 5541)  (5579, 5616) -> 1.06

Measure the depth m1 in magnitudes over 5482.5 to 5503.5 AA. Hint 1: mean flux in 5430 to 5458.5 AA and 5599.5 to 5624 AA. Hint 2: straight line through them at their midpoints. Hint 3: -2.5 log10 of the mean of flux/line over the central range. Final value 0.050 mag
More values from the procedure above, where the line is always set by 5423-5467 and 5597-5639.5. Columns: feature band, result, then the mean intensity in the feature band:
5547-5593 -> 0.01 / 1.69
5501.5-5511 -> 0.12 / 1.52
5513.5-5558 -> 0.00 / 1.69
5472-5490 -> -0.01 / 1.7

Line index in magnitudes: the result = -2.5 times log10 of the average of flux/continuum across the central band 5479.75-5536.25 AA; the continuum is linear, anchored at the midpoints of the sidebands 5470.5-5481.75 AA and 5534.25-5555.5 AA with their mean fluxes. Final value 0.06 mag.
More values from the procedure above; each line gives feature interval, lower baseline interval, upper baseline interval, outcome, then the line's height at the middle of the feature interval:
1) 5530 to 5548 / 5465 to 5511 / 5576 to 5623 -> -0.03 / 1.67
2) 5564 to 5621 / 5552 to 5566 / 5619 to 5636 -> 0.01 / 1.72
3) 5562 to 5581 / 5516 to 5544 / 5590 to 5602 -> 0.02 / 1.71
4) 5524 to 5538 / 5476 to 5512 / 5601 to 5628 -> -0.01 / 1.65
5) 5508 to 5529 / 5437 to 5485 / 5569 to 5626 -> 0.01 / 1.68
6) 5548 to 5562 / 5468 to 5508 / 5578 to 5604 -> -0.03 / 1.68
